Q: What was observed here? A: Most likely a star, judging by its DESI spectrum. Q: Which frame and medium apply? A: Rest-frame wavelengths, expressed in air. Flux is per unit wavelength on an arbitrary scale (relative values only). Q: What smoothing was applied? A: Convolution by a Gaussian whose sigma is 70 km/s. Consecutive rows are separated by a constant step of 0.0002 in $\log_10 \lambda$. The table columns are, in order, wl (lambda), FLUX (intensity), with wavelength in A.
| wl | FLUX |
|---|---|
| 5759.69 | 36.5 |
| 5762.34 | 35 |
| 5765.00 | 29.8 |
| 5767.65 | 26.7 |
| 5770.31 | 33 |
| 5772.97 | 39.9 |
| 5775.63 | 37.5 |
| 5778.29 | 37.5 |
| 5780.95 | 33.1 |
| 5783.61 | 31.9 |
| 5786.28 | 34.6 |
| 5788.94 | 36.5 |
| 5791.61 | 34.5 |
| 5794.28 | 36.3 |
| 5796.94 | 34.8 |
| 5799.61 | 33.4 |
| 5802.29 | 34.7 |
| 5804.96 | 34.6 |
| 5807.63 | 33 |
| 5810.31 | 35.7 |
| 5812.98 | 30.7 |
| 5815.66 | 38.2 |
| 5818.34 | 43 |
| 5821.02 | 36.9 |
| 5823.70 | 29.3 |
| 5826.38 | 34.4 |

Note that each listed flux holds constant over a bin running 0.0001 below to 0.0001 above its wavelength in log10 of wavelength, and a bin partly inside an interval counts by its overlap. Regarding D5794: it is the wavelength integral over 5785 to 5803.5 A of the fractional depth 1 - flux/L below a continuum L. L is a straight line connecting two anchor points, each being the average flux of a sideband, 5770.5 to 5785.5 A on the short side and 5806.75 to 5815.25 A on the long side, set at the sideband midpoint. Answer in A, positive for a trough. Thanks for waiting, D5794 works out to -0.1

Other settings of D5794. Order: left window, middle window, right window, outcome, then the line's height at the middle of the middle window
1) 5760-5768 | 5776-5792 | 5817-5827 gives -0.80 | 33.2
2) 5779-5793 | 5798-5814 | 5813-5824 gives 0.92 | 35.8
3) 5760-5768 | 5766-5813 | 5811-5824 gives -0.86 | 33.8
